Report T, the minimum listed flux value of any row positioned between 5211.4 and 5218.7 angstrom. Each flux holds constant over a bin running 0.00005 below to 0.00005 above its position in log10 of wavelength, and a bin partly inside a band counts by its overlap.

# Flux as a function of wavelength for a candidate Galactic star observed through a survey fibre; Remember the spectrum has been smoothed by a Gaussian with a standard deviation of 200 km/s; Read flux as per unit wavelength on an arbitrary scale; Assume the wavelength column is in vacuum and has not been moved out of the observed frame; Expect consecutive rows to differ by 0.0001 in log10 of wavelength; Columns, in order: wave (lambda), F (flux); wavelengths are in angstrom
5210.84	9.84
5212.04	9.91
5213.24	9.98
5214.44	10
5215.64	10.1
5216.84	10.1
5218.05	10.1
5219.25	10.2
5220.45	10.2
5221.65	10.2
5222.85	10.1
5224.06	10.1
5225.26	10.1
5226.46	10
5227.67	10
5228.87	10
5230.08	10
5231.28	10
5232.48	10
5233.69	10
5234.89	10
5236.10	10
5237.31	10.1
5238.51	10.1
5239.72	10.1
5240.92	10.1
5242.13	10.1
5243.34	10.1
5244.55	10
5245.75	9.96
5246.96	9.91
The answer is 9.91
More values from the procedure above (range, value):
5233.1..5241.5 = 10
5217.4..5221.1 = 10.1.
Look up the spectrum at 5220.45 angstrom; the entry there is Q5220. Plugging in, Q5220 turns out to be 10.2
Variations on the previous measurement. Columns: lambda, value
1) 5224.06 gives 10.1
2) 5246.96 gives 9.91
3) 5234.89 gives 10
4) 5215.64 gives 10.1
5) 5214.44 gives 10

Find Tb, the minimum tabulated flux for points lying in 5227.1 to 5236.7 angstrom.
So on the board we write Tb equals 10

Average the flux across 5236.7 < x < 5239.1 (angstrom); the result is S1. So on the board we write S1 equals 10.1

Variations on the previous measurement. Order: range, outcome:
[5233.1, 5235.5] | 10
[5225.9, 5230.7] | 9.99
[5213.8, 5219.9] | 10.1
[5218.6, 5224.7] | 10.2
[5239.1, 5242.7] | 10.1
